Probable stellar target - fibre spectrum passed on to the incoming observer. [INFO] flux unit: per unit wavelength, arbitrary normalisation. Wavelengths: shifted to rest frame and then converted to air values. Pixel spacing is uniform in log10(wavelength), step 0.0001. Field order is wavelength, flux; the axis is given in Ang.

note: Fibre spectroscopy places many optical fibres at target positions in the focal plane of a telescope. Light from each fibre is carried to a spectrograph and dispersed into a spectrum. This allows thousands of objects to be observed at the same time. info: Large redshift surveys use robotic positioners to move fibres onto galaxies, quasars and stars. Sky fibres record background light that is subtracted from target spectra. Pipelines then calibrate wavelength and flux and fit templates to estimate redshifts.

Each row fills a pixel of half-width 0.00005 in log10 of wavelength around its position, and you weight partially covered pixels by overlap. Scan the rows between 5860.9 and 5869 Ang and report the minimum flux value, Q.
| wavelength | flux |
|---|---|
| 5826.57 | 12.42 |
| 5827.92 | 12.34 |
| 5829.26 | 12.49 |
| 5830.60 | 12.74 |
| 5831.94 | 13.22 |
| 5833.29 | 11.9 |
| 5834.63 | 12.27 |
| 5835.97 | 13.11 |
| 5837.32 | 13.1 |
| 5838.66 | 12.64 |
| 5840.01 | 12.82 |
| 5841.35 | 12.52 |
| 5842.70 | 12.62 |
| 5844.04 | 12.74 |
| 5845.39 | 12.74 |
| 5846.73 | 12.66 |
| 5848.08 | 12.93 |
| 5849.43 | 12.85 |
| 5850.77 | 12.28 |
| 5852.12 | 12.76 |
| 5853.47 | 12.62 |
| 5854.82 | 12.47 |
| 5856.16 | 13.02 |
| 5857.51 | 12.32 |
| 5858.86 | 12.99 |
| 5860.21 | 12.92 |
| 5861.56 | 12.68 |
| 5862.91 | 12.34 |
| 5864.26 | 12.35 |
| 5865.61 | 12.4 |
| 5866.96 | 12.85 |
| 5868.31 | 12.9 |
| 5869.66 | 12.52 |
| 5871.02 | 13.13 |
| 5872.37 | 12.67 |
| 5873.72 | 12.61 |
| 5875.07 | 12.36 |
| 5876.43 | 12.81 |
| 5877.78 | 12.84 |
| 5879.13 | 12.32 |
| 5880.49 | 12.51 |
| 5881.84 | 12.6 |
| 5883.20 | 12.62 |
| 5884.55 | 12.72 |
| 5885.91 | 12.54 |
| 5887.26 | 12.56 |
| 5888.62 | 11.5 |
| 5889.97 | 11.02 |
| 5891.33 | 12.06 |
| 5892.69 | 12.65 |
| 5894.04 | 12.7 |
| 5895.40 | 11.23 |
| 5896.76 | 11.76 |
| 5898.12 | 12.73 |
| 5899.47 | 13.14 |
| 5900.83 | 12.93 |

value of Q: 12.34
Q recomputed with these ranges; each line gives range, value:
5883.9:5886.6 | 12.54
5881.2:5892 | 11.02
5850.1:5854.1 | 12.28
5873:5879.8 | 12.32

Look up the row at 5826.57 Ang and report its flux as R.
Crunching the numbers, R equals 12.42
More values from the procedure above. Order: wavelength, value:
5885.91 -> 12.54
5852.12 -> 12.76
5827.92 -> 12.34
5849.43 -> 12.85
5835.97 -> 13.11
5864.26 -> 12.35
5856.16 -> 13.02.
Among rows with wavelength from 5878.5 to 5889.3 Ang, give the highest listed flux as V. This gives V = 12.72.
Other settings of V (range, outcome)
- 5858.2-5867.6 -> 12.99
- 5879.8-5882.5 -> 12.6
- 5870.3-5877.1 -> 13.13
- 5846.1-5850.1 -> 12.93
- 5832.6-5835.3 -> 12.27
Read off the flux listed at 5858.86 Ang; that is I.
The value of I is 12.99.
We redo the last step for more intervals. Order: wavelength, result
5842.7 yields 12.62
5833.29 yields 11.9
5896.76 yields 11.76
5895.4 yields 11.23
